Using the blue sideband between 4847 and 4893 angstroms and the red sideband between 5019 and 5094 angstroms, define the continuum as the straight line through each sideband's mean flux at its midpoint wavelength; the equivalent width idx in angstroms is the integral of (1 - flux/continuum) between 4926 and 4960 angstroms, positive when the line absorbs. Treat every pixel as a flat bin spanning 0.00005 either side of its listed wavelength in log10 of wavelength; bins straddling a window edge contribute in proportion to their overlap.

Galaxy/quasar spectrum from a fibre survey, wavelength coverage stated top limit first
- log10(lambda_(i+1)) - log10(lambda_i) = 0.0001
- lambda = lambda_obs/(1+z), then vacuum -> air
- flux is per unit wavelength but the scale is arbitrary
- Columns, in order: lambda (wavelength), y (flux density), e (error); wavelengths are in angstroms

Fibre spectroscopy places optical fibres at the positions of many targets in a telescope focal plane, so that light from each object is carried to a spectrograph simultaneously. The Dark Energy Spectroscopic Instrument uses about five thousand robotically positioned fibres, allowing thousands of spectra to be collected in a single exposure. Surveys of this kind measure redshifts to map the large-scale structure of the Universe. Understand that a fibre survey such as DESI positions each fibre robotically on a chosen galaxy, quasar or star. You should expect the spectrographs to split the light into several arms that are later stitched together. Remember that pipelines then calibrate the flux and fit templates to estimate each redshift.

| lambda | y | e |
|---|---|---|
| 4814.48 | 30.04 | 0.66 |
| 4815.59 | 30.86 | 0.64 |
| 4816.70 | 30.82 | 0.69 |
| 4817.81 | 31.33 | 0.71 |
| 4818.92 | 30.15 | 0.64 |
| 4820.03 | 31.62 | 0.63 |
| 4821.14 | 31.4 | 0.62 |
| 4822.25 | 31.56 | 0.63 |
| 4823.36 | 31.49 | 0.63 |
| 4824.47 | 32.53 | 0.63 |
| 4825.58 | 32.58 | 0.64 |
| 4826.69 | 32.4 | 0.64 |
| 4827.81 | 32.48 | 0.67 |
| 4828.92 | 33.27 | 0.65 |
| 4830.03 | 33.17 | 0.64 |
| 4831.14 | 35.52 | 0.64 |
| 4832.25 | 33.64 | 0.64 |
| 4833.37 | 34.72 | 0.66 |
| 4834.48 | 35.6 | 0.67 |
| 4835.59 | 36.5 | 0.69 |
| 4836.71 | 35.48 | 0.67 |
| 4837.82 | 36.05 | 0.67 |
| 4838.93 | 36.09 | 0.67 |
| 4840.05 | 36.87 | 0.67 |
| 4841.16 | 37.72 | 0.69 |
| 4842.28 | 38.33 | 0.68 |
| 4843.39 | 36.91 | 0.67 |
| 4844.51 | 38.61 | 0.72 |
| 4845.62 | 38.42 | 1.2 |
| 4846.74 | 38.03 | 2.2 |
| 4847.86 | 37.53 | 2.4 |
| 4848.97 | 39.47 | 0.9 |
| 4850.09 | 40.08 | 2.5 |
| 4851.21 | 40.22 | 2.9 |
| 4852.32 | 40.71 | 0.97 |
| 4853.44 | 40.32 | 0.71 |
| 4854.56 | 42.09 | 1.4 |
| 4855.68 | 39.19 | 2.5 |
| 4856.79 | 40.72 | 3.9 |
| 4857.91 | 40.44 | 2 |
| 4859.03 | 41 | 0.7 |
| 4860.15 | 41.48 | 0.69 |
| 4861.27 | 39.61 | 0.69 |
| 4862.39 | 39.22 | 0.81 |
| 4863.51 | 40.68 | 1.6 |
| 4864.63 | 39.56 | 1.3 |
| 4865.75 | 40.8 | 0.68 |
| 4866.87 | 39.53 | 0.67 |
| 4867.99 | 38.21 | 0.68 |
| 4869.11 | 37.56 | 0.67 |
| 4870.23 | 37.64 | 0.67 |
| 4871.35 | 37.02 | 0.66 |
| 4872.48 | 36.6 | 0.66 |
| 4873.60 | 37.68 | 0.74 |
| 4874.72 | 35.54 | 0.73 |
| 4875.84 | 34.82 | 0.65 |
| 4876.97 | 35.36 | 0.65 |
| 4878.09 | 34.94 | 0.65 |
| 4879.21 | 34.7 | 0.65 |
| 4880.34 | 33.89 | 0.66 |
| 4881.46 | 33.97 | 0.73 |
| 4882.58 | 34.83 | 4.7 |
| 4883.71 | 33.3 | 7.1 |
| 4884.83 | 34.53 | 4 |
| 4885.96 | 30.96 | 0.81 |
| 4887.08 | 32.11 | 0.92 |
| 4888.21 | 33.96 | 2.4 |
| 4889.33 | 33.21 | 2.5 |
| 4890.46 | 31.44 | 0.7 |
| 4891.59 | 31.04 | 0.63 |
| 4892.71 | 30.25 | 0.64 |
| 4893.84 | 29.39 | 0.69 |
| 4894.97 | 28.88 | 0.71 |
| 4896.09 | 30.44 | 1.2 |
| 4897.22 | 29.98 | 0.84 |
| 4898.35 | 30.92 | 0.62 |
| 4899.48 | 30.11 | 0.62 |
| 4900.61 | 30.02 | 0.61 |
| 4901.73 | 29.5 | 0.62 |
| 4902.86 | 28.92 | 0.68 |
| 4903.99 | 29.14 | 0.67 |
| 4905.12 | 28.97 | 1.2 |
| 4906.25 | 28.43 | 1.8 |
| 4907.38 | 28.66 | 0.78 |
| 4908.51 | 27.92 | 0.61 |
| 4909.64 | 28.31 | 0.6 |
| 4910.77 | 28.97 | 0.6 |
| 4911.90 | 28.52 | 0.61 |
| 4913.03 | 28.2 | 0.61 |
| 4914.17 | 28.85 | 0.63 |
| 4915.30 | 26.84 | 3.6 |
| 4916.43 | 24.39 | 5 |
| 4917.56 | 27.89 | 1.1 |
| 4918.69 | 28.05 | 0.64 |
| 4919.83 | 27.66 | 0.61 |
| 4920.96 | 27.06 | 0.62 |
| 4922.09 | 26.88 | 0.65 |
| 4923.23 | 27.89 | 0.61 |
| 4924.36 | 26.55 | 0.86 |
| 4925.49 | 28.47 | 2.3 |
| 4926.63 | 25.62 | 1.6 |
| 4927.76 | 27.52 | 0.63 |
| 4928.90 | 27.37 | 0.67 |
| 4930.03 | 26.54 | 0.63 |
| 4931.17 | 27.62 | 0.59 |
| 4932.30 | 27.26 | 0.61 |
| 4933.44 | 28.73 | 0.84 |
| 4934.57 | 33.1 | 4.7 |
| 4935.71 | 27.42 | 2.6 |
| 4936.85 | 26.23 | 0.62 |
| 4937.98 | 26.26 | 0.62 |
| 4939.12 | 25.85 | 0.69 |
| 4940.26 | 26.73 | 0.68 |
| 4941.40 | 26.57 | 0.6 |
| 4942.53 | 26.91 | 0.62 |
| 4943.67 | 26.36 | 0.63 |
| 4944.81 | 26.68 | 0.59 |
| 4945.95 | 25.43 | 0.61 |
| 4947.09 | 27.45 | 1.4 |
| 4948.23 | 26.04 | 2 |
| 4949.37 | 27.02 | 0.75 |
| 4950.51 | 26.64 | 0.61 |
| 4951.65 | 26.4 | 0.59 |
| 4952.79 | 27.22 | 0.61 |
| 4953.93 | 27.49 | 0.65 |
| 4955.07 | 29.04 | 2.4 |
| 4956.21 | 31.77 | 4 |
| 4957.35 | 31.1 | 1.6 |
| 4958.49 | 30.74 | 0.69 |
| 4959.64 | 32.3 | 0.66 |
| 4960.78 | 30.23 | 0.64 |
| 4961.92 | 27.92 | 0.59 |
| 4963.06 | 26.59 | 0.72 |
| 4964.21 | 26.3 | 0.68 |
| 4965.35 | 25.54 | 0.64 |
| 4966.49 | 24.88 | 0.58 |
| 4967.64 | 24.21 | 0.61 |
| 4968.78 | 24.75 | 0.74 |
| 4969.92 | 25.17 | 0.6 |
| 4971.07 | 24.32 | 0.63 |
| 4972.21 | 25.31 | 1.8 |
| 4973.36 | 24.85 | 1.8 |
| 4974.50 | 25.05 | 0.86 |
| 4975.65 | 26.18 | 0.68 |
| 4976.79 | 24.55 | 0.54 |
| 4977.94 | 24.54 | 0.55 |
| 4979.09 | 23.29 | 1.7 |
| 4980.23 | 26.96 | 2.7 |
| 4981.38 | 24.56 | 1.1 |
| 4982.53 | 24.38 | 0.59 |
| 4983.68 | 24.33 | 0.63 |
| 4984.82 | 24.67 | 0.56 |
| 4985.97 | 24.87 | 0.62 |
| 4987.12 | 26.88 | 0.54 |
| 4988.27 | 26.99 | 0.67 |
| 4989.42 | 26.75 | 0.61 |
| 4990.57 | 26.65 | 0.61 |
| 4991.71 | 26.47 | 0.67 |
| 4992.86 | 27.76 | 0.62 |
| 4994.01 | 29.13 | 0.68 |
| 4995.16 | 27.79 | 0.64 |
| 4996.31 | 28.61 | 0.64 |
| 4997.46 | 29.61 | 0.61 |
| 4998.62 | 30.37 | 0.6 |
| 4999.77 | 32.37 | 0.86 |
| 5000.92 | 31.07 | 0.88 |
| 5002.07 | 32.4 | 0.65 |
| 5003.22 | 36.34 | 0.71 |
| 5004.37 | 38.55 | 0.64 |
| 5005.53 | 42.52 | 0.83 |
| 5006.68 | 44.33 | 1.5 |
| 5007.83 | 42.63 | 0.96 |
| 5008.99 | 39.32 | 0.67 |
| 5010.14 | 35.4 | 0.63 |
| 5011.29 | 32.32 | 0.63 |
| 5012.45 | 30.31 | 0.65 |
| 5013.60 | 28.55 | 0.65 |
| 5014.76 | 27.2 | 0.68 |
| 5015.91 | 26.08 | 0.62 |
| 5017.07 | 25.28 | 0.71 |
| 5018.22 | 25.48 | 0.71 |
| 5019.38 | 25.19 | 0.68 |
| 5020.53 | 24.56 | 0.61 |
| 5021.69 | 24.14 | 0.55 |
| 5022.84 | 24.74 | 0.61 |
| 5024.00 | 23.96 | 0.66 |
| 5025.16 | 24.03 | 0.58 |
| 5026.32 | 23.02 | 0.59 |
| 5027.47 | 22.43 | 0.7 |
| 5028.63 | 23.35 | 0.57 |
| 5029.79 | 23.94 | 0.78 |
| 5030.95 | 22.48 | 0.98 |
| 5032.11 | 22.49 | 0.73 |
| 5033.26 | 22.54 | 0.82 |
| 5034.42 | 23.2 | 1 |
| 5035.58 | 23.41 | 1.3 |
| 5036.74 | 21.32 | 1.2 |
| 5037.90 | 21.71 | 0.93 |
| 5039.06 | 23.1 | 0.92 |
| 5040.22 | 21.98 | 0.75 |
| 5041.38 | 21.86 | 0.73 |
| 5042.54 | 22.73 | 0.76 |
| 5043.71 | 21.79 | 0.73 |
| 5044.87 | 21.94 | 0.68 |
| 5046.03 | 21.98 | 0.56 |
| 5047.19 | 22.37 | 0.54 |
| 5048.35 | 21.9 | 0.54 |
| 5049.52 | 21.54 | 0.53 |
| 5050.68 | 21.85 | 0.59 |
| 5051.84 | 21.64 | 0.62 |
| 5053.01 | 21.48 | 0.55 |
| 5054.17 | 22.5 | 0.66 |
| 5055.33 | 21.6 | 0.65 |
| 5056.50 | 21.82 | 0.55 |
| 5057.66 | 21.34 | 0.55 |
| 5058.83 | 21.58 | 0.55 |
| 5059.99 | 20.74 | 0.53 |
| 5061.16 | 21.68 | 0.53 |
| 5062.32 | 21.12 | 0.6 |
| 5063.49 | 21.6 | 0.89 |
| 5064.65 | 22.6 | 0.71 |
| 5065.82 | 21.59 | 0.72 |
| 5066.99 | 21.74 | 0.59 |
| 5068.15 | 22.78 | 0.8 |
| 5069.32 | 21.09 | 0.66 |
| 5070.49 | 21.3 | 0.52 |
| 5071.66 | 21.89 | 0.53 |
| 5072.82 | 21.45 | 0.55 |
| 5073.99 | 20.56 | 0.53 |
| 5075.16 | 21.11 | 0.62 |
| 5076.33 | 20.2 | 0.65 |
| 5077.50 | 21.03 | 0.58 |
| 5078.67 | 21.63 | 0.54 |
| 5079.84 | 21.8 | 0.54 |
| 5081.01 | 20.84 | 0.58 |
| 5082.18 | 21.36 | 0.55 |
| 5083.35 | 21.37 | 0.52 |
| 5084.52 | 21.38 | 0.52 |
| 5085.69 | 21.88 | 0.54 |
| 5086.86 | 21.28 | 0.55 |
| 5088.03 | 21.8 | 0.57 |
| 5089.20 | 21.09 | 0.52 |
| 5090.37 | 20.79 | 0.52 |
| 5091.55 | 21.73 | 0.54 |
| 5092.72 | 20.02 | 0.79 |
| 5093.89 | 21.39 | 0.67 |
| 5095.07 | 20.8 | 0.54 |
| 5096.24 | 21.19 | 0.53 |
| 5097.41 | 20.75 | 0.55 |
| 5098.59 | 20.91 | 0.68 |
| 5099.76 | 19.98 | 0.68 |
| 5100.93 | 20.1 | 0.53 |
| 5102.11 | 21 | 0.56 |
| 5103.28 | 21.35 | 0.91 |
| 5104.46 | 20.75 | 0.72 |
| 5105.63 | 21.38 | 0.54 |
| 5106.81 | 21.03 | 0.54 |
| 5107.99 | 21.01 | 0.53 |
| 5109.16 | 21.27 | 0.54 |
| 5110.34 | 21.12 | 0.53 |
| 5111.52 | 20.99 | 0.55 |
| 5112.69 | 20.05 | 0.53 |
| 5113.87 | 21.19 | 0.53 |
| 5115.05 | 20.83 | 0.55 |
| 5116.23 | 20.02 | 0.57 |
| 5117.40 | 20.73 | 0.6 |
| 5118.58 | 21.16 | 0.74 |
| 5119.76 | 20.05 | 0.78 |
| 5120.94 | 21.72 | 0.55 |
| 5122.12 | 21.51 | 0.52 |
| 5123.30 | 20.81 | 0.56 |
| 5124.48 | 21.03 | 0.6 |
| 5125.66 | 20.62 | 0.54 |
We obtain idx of 3.7 angstroms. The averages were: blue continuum 37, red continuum 22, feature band 27.7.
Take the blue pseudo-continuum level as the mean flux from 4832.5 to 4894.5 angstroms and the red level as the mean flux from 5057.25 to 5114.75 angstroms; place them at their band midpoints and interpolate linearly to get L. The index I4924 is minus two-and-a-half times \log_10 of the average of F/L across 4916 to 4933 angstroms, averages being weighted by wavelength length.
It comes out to 0.20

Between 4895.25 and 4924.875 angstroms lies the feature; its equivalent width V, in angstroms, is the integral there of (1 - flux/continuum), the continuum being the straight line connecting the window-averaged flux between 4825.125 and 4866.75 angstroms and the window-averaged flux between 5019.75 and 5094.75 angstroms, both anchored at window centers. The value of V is 4.1 angstroms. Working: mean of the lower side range 37.8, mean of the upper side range 22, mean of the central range 28.4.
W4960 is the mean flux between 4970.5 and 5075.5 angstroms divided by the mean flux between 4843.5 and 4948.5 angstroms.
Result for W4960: 0.8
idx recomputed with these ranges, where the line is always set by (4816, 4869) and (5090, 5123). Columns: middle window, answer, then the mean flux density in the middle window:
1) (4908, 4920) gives 1.71 angstroms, 27.8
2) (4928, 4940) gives 1.38 angstroms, 27.6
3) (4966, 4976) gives 1.40 angstroms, 24.9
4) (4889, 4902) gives 1.21 angstroms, 30.4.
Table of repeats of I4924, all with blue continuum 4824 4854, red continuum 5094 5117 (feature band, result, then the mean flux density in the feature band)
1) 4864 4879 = -0.08 mag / 37.3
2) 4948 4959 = 0.05 mag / 28.4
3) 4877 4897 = 0.04 mag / 32.5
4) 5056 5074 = 0.08 mag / 21.6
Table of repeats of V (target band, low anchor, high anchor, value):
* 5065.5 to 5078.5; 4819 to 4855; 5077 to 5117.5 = 0.7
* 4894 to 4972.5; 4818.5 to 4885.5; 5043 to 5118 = 8.5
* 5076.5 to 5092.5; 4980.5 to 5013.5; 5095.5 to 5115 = 1.0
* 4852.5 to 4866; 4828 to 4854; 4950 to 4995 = -1.8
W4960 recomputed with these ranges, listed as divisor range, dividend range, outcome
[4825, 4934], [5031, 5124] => 0.64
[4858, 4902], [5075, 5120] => 0.60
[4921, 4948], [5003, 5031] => 1.08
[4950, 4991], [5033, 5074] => 0.83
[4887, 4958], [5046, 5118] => 0.75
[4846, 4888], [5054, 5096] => 0.57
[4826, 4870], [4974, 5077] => 0.67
